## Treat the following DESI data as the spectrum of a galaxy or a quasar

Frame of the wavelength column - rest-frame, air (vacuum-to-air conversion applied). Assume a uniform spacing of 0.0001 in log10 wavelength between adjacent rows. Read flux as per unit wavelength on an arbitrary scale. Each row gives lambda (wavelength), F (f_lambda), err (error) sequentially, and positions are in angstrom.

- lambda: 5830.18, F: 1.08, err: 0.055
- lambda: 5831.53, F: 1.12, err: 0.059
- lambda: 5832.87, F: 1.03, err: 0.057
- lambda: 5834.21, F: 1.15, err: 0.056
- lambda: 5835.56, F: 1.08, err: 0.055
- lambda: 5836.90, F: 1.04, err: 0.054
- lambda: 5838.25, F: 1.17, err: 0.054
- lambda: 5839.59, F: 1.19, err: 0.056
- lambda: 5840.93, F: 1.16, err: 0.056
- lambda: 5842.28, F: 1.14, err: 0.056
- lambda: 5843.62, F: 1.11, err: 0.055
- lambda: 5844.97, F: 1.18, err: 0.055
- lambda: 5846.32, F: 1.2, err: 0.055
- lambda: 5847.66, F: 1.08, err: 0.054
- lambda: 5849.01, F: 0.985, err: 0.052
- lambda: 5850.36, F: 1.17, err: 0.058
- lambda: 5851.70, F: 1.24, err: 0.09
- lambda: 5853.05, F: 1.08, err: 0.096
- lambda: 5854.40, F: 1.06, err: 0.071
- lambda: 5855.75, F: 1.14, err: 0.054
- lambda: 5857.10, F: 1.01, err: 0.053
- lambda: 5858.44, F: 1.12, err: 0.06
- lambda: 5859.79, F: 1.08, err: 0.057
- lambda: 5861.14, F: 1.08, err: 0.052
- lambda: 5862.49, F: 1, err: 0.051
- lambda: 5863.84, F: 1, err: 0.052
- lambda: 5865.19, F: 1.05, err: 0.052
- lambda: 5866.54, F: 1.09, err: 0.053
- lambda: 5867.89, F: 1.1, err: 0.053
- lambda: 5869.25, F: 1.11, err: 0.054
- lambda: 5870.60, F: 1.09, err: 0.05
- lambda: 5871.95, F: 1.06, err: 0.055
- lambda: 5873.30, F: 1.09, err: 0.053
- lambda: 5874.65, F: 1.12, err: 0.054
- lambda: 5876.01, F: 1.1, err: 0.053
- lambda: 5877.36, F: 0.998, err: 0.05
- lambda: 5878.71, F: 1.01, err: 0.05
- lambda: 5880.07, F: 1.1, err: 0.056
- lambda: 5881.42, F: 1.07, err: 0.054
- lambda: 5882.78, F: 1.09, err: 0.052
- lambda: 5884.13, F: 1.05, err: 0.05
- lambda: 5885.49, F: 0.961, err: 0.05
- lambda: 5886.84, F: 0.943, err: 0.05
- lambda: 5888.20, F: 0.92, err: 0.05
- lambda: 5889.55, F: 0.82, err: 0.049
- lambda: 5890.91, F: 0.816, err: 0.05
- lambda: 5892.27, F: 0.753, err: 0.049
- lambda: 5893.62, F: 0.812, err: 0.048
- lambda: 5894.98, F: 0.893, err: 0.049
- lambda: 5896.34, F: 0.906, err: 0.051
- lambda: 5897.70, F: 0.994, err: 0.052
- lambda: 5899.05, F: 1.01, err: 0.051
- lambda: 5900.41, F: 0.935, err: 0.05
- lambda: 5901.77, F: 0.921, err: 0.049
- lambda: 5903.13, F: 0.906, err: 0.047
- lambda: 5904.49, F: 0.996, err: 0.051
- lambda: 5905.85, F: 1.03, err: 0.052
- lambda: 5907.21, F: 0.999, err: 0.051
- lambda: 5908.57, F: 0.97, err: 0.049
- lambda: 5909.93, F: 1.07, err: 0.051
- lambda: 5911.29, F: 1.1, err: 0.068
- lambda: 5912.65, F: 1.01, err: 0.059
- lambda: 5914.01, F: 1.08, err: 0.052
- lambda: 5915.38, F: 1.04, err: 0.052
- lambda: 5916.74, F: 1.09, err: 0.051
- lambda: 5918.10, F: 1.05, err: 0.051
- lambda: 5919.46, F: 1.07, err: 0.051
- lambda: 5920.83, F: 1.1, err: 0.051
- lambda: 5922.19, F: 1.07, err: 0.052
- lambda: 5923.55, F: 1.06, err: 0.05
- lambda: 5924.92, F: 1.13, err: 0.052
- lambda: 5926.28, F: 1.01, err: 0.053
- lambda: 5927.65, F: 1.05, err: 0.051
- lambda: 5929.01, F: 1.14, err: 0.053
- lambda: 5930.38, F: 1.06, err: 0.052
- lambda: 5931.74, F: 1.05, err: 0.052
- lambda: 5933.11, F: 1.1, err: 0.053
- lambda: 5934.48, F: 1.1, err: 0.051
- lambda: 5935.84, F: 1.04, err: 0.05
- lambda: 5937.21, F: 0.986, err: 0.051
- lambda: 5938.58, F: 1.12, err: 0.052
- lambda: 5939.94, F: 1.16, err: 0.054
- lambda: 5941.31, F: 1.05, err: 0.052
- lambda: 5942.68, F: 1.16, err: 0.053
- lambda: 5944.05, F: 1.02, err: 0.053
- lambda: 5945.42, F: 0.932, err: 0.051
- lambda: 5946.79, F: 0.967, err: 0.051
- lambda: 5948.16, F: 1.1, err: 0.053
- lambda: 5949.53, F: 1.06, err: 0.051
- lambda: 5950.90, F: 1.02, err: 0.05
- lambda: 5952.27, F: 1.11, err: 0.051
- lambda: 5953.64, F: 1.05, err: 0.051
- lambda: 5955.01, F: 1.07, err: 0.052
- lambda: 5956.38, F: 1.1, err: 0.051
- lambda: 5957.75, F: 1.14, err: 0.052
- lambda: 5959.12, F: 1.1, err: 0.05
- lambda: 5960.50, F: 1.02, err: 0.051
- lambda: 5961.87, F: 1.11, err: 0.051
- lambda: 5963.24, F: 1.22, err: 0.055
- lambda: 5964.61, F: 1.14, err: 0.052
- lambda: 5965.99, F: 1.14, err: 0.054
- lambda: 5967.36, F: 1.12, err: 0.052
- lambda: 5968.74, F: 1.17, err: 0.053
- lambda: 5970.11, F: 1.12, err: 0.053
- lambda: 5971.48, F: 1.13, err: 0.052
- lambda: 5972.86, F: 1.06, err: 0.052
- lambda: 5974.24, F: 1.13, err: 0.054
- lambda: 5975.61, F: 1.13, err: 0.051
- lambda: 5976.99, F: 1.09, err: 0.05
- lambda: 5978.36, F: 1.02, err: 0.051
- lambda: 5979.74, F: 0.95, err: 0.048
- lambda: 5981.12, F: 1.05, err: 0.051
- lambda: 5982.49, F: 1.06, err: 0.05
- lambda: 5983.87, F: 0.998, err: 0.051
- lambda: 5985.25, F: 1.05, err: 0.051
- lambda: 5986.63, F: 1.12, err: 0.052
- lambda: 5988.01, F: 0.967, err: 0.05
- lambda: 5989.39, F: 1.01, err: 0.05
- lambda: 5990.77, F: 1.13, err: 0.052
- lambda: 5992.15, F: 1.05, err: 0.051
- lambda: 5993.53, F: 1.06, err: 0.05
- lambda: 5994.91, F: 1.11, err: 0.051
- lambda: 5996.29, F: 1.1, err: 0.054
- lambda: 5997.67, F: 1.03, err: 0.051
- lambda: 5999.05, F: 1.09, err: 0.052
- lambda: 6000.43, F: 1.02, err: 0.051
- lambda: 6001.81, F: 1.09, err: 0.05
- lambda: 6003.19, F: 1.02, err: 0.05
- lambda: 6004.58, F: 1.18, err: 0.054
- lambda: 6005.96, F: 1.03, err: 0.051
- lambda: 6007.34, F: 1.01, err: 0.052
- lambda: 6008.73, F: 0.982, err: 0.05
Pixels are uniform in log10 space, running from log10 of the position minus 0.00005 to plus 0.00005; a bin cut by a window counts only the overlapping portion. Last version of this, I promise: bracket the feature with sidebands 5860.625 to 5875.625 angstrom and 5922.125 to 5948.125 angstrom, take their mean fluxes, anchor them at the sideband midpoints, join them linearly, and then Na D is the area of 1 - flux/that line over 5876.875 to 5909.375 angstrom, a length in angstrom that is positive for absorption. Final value 3.5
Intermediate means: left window 1.07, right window 1.06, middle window 0.954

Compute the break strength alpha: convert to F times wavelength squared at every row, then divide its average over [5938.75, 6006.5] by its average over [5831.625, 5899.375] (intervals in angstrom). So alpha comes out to 1.06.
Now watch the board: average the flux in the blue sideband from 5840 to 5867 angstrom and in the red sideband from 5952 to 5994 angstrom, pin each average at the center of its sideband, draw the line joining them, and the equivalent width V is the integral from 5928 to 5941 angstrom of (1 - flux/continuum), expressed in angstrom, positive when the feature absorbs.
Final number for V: 0.08 angstrom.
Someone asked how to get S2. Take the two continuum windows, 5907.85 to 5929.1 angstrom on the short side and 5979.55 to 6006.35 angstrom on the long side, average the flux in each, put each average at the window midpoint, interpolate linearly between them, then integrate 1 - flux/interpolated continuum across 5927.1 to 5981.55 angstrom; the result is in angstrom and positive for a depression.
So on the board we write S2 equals -1.1 angstrom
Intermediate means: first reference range 1.06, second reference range 1.06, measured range 1.08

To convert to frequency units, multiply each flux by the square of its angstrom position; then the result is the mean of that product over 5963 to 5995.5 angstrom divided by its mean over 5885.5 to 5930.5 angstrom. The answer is 1.1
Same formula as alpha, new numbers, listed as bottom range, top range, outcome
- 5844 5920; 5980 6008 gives 1.07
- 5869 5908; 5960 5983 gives 1.15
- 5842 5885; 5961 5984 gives 1.05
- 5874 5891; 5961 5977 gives 1.16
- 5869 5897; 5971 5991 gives 1.11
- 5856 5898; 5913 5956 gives 1.08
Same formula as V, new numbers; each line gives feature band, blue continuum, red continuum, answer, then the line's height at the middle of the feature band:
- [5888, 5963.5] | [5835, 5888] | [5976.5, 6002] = 2.8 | 1.07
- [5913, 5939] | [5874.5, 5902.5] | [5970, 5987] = -1.7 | 1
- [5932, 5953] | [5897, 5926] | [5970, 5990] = -0.4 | 1.04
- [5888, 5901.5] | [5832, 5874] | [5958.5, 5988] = 2.6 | 1.1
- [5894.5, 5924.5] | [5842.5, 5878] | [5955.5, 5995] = 2.0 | 1.09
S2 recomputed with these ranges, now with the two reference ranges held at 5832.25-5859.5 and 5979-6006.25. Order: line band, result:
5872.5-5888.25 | 0.9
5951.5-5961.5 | -0.1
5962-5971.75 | -0.7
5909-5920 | 0.3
